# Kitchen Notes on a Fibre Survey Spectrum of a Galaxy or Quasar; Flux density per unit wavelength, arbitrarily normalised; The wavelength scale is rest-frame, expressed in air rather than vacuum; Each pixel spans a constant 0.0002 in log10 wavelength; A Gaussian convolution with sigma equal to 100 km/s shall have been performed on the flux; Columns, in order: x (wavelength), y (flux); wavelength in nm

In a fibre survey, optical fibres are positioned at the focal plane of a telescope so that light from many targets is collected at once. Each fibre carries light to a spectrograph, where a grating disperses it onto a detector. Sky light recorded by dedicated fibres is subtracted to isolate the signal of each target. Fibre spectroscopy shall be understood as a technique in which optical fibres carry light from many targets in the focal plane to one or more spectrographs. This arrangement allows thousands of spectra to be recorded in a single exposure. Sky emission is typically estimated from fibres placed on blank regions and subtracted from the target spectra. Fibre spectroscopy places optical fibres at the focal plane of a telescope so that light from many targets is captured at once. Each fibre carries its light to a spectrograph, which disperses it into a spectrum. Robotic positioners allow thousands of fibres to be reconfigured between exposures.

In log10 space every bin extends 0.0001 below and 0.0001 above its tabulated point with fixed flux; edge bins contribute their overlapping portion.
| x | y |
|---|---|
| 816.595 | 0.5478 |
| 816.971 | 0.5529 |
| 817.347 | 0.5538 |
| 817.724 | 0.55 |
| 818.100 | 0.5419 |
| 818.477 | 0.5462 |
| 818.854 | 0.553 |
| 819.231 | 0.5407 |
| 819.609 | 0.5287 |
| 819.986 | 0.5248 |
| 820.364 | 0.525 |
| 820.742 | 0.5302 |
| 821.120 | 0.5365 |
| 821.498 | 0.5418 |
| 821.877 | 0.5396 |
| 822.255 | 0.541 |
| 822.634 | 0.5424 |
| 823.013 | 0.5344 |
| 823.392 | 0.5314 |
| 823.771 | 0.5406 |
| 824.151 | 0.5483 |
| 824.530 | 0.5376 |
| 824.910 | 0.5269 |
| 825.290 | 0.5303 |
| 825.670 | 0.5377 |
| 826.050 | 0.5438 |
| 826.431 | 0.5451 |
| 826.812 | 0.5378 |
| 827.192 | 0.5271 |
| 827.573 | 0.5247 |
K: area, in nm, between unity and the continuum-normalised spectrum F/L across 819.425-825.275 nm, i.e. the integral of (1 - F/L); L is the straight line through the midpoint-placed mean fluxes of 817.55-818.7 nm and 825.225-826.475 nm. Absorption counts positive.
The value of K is 0.08 nm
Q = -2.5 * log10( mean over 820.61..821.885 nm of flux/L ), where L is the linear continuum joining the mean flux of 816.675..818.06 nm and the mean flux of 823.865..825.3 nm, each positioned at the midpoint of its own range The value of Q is 0.01 mag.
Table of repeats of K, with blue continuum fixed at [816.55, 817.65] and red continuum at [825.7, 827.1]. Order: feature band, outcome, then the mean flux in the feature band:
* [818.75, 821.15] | 0.066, 0.533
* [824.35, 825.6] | 0.024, 0.532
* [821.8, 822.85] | 0.009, 0.541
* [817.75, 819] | 0.007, 0.547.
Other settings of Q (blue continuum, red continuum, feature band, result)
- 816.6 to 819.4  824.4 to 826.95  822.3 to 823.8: 0.01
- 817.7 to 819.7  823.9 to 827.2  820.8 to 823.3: 0.00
